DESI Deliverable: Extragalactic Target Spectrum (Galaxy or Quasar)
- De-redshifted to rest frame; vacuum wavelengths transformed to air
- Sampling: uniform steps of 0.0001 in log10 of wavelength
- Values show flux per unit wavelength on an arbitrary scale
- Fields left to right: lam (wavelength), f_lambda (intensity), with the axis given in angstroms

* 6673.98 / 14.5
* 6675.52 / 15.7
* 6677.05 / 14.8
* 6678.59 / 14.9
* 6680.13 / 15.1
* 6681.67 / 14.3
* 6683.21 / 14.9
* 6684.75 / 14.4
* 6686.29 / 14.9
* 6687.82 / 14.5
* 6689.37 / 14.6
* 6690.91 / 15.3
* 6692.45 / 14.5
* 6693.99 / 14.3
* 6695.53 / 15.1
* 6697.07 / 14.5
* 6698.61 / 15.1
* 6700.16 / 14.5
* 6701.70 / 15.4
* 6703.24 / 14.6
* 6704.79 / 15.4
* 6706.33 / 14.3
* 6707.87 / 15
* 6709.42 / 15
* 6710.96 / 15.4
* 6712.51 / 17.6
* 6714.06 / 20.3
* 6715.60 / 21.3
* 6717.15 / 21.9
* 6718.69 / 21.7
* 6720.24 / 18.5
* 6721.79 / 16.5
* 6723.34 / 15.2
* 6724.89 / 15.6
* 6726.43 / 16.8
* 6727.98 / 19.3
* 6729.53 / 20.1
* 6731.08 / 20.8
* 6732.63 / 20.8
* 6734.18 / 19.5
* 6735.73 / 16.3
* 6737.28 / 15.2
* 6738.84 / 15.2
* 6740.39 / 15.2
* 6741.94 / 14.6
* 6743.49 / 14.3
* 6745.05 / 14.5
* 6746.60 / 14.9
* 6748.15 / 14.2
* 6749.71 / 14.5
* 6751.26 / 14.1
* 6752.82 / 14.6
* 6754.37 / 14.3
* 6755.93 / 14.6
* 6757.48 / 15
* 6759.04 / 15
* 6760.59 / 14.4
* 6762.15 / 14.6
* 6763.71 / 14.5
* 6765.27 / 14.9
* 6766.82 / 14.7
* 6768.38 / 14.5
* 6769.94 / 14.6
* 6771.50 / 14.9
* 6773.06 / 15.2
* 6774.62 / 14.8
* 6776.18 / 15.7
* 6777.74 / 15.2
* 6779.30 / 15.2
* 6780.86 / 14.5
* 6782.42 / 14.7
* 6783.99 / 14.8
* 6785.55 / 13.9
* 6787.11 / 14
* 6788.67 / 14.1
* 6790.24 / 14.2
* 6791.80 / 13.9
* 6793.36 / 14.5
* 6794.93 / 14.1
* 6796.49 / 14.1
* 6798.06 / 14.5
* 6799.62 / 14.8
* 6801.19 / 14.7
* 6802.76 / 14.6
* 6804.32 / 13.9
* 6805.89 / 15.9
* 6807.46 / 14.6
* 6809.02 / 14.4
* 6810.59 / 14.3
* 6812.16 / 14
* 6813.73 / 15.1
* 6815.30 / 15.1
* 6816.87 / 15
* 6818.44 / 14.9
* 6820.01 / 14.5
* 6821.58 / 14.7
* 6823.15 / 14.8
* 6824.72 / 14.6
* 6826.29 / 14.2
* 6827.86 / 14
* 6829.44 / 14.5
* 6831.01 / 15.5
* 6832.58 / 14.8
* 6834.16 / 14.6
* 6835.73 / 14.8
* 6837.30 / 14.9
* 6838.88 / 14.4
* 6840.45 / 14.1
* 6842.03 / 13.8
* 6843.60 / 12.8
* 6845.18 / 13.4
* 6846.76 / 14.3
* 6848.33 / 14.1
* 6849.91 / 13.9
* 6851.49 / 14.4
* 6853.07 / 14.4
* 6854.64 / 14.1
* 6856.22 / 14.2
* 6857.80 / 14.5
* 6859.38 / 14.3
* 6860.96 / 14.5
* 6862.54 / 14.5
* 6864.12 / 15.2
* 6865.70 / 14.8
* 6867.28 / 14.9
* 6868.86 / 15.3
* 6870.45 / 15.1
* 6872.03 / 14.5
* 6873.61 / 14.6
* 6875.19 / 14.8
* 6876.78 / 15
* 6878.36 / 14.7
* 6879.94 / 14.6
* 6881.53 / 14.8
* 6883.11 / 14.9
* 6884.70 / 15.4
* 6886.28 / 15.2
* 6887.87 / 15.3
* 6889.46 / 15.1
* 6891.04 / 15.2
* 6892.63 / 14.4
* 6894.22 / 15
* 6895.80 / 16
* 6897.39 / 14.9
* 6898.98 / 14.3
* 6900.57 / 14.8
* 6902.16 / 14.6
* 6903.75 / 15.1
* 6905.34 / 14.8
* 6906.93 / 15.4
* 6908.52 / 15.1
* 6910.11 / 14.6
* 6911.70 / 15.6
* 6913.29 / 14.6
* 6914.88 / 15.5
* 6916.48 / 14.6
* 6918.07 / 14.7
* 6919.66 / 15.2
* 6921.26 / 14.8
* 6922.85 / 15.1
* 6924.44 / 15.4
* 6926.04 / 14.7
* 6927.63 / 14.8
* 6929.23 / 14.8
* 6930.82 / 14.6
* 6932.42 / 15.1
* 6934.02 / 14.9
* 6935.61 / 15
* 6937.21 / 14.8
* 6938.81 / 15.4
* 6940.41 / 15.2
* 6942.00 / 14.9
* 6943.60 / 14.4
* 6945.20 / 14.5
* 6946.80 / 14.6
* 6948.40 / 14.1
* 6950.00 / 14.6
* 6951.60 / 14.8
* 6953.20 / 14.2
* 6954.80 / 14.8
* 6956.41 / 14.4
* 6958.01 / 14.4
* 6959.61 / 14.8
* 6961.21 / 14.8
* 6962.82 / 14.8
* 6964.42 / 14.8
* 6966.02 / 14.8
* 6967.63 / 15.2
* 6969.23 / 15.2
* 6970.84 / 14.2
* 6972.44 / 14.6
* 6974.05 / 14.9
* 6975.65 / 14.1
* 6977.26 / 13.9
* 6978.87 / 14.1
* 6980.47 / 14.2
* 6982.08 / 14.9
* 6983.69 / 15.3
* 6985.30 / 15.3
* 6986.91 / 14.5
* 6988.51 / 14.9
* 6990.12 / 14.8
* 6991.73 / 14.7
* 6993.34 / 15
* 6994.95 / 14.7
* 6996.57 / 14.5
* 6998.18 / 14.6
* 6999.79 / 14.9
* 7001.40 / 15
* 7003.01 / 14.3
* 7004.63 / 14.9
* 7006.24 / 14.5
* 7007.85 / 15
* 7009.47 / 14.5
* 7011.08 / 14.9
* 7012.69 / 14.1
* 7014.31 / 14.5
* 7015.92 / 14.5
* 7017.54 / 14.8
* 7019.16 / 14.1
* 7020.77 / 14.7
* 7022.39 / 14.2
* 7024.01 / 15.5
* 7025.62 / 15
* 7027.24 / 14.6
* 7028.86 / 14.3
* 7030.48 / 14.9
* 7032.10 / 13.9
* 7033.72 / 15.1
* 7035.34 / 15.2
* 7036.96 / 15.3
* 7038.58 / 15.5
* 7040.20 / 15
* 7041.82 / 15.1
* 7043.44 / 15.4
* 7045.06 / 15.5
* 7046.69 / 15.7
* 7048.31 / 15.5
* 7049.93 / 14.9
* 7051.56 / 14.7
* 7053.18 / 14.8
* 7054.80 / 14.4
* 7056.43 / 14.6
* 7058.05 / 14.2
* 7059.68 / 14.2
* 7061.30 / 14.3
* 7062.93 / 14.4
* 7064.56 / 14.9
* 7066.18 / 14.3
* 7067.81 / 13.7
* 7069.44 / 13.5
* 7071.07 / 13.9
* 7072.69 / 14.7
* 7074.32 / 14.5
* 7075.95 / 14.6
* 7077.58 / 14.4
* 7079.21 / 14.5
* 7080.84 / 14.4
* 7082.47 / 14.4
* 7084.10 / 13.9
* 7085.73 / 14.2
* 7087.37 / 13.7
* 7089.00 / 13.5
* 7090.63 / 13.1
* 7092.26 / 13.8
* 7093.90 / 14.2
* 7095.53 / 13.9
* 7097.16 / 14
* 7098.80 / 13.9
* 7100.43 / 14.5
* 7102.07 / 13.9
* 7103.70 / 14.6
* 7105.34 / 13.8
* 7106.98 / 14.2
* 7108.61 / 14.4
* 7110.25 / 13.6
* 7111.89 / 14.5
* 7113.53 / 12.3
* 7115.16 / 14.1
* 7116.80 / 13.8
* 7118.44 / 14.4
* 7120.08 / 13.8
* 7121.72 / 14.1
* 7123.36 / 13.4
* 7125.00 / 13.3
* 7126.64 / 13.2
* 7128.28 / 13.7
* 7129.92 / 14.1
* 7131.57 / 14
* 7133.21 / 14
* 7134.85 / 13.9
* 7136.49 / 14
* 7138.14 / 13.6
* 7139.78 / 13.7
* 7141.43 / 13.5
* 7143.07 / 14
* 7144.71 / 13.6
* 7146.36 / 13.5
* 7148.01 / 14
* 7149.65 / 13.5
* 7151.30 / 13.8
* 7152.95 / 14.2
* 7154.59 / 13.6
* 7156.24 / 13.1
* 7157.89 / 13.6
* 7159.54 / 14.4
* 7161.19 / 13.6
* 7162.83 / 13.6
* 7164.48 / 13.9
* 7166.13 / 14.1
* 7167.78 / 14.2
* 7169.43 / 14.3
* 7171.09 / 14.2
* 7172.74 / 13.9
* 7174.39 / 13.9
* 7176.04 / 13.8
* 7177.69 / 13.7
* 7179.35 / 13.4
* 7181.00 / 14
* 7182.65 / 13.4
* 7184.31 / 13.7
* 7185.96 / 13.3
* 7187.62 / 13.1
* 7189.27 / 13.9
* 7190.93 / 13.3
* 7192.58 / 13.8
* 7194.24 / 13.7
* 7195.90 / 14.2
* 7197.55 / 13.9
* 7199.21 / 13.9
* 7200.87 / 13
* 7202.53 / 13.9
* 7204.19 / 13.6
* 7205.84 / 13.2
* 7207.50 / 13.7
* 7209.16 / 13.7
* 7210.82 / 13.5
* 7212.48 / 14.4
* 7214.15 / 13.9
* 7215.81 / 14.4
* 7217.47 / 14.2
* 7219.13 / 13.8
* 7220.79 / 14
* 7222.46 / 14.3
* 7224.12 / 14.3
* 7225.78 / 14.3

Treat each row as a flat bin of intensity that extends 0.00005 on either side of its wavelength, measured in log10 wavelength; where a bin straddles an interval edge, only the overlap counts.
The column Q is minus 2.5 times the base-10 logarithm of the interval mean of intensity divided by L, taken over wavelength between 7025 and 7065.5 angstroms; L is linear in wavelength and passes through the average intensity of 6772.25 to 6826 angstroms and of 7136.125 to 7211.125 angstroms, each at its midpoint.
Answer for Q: -0.06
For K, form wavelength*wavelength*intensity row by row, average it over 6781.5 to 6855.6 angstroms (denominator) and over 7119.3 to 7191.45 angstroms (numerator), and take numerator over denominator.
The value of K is 1.1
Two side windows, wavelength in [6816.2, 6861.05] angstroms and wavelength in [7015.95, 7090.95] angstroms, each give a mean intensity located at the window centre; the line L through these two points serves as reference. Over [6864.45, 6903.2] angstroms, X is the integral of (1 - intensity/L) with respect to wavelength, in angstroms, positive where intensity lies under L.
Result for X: -1.4 angstroms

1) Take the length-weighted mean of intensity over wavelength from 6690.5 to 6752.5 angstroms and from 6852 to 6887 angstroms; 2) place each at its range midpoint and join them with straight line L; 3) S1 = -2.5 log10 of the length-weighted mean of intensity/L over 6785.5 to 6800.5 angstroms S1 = 0.10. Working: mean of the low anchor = 16.4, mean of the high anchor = 14.7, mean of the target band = 14.2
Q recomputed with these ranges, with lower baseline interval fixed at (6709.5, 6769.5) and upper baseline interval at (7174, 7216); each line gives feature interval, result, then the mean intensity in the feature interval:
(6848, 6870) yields 0.09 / 14.5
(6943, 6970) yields 0.03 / 14.7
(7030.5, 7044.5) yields -0.03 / 15.1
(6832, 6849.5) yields 0.12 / 14.2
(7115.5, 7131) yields 0.03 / 13.8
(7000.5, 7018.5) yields 0.01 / 14.6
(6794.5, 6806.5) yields 0.11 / 14.6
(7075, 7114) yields 0.02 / 14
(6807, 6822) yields 0.09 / 14.7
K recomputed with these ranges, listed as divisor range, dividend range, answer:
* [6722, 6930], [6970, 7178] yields 1.03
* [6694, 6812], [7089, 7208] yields 0.99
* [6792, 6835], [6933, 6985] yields 1.05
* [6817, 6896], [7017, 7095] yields 1.05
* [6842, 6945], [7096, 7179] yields 1.01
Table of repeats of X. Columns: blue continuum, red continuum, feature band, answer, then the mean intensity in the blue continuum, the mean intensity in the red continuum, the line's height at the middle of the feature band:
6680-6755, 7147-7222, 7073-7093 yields 0.3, 16.1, 13.8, 14.3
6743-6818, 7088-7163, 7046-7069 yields -1.0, 14.6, 13.8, 14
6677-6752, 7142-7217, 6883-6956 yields 0.9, 16.1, 13.8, 15.1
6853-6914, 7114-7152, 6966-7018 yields -1.0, 14.9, 13.8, 14.4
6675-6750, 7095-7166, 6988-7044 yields -1.1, 16.2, 13.8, 14.5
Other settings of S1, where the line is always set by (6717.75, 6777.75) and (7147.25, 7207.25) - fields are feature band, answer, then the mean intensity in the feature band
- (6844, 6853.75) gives 0.102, 14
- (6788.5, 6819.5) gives 0.078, 14.5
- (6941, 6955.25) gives 0.025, 14.6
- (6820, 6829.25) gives 0.076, 14.5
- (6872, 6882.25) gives 0.038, 14.7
